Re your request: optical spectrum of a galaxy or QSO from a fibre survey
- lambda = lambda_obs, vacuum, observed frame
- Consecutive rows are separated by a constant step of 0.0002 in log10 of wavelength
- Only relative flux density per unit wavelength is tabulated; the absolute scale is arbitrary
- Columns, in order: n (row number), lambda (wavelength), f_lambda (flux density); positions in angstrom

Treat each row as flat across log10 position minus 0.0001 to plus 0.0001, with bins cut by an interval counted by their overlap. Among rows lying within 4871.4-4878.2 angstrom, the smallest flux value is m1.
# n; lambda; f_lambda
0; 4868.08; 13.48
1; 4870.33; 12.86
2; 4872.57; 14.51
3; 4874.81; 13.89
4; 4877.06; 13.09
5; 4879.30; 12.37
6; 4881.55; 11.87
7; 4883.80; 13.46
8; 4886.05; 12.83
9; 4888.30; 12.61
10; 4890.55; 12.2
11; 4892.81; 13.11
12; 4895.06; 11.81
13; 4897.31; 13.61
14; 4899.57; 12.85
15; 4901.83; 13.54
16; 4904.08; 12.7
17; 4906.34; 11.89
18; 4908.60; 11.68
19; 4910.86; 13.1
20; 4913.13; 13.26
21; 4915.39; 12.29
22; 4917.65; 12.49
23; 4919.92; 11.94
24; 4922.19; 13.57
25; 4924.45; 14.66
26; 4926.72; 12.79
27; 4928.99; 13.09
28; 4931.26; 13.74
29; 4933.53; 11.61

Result 13.09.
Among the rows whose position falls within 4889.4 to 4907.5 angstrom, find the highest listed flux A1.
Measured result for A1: 13.61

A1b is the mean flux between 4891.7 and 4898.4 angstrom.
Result 12.9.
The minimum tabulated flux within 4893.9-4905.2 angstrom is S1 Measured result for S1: 11.81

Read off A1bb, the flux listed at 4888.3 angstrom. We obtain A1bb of 12.61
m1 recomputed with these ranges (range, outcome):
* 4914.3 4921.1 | 11.94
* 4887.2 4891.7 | 12.2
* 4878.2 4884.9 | 11.87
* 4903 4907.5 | 11.89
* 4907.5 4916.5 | 11.68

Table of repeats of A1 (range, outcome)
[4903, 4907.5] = 12.7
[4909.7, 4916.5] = 13.26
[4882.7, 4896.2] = 13.46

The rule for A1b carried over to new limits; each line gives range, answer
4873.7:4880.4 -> 13.1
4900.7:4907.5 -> 12.7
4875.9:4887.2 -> 12.7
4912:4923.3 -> 12.7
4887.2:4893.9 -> 12.6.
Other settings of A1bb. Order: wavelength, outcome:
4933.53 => 11.61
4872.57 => 14.51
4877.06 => 13.09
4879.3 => 12.37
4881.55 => 11.87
